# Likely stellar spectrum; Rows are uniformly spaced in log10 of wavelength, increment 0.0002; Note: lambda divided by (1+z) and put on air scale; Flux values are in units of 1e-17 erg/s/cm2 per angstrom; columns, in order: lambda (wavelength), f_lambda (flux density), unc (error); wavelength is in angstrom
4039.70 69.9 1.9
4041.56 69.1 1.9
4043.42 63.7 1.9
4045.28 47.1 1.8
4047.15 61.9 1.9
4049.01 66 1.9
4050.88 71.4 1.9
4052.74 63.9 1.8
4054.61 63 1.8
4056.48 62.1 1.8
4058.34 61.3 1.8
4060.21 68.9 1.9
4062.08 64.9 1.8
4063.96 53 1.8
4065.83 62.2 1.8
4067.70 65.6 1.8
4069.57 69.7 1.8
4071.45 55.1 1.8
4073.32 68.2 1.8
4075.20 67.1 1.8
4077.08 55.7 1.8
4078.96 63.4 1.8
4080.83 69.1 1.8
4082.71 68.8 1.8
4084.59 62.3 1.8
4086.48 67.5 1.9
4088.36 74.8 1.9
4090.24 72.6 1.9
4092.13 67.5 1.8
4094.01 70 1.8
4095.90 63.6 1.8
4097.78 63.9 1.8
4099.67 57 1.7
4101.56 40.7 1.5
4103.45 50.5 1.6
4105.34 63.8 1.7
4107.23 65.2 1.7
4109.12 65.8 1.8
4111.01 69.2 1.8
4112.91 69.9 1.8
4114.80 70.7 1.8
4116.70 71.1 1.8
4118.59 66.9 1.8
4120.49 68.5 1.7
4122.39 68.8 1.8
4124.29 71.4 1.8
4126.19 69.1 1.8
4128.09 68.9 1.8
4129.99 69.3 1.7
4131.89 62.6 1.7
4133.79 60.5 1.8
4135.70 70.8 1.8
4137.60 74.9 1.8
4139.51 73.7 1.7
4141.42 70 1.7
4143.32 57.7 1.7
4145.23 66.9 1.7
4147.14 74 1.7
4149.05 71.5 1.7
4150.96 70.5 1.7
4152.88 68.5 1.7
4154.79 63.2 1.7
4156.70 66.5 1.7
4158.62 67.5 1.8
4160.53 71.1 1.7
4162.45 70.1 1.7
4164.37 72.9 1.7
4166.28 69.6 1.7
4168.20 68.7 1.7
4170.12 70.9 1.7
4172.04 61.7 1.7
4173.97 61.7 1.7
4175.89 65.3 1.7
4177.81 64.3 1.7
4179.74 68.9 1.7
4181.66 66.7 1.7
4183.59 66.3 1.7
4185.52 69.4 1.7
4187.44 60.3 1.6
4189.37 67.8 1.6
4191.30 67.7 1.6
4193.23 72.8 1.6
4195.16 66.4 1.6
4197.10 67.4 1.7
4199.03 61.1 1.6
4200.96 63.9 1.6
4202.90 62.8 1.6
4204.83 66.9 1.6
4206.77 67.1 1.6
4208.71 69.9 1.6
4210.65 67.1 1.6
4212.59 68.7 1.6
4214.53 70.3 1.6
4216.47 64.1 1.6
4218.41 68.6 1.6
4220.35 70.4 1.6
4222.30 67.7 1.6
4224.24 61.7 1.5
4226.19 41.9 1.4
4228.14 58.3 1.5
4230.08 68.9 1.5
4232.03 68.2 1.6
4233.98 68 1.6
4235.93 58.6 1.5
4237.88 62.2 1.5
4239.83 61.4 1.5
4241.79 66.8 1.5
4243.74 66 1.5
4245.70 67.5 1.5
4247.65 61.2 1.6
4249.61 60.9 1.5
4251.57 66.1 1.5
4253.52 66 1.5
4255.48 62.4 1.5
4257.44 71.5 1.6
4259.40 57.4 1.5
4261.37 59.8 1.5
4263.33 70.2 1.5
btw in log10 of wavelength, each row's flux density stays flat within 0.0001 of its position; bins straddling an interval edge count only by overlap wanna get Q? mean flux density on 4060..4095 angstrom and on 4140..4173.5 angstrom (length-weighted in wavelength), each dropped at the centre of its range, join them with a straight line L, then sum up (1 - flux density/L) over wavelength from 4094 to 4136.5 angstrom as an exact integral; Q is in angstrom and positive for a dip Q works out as 1.2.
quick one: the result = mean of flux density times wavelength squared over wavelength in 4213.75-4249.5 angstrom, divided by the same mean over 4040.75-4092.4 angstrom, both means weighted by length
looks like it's 1.07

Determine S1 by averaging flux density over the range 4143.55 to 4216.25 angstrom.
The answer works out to 67.3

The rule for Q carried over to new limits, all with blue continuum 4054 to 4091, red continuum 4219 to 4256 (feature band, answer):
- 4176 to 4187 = -0.5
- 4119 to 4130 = -0.8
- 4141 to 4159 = -1.0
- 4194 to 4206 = -0.2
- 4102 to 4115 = 0.1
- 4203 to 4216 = -0.8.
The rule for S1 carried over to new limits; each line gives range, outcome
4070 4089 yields 65.2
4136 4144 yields 69.6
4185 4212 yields 66.5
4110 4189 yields 68.1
